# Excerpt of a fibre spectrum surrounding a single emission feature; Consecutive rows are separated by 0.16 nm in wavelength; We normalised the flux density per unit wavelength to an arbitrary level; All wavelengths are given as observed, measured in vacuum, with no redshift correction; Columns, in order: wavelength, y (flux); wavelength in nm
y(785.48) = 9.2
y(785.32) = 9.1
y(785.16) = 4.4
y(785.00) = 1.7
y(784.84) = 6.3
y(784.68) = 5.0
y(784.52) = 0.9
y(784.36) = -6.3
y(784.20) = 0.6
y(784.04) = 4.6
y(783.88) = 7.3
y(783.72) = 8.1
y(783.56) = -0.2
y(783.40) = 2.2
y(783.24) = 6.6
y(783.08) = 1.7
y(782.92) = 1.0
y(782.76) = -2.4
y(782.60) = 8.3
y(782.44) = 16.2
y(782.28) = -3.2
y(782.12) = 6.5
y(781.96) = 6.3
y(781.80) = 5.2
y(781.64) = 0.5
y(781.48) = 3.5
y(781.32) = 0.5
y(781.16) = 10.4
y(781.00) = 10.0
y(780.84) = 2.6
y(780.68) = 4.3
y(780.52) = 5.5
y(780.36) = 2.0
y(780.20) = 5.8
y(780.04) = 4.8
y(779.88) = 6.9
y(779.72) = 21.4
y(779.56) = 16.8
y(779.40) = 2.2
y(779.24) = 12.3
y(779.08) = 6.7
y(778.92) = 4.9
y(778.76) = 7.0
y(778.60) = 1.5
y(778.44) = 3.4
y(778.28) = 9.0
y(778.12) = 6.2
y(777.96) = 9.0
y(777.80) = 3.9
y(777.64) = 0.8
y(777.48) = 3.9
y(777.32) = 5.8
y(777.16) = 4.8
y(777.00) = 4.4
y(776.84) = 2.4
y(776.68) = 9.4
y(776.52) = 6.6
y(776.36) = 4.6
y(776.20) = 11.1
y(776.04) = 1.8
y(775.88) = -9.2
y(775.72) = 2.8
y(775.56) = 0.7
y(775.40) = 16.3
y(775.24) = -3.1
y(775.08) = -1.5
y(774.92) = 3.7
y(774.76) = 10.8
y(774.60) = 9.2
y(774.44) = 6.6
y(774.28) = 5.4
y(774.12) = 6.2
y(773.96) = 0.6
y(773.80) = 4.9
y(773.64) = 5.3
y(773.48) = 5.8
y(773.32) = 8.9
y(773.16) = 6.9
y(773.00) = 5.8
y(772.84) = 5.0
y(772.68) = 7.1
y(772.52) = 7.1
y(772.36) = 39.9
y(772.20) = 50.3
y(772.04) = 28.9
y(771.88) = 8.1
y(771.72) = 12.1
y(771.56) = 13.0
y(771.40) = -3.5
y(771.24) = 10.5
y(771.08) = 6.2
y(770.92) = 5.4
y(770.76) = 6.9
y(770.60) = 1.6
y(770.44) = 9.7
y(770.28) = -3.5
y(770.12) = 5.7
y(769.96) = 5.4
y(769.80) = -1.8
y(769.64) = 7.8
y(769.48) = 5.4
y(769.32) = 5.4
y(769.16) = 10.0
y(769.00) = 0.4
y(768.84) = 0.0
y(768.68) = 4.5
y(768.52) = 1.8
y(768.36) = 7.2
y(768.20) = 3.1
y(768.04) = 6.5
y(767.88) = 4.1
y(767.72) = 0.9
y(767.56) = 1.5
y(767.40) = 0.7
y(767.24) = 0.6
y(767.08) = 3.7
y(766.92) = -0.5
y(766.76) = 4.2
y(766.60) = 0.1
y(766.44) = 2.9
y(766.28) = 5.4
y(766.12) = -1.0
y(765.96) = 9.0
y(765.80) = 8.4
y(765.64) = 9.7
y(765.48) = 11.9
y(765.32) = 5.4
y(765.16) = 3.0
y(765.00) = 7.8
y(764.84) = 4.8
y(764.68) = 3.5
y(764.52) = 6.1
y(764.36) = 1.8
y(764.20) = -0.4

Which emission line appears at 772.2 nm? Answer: H-alpha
